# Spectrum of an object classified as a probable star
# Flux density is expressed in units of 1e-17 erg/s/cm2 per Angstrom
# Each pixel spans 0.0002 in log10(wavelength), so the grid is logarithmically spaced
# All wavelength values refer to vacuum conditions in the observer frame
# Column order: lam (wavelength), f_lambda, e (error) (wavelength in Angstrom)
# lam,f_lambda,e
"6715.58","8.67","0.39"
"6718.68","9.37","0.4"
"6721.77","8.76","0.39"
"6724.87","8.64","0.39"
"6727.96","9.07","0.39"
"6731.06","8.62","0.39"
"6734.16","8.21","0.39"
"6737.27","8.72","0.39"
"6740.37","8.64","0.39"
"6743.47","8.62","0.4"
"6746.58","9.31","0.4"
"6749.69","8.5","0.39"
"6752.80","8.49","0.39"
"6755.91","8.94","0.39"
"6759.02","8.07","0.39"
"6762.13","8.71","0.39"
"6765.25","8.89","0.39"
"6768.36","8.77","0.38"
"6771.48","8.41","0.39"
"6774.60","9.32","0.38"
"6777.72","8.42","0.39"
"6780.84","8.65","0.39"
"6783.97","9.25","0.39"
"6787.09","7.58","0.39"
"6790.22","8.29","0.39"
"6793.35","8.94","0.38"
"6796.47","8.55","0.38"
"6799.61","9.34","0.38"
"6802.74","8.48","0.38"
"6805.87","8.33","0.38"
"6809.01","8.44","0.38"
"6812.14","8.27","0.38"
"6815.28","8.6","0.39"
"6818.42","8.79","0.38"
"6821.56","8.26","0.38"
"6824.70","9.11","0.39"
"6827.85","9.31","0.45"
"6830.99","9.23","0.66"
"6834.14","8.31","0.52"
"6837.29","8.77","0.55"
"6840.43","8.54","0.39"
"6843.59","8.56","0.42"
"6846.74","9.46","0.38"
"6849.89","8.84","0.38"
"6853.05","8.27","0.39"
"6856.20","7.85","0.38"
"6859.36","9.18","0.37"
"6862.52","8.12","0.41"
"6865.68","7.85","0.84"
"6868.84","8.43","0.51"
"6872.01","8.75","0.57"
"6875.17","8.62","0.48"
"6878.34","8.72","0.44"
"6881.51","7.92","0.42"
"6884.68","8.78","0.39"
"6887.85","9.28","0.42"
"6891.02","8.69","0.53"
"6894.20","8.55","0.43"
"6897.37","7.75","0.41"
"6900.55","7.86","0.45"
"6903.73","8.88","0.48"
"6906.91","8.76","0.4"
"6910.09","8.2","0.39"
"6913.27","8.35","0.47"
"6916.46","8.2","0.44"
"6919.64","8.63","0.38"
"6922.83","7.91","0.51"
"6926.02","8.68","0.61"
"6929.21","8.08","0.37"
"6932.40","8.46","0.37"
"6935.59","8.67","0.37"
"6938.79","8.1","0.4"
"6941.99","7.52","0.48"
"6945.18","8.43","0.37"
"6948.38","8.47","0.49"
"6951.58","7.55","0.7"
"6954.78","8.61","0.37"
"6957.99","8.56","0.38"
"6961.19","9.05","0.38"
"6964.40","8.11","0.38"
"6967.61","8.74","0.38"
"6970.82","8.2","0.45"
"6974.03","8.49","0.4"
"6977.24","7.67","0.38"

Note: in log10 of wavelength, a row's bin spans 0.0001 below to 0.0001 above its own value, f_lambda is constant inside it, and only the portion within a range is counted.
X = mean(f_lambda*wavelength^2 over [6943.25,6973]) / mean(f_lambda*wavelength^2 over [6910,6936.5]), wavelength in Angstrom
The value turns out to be 1.02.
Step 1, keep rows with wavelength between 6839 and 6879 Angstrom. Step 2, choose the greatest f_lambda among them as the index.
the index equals 9.46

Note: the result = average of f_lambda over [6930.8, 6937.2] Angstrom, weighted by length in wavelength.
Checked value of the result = 8.56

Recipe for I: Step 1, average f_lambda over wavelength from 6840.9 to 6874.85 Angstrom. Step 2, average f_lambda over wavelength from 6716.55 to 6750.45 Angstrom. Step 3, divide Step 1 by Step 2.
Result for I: 1.0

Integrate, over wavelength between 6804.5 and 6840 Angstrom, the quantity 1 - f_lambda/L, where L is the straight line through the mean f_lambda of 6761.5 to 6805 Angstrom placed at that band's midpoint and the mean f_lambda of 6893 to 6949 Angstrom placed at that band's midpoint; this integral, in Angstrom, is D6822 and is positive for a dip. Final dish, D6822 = -0.42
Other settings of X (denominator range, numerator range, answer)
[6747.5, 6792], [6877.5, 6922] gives 1.02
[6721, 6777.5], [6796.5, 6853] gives 1.03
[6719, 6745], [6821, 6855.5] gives 1.04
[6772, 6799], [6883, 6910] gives 1.02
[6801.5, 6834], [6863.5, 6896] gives 1.00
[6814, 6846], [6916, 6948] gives 0.97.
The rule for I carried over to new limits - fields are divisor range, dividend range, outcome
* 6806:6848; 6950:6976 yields 0.96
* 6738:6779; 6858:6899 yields 0.98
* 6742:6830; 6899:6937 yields 0.97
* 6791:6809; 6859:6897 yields 0.98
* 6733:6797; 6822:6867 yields 1.00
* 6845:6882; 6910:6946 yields 0.97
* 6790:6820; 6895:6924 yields 0.96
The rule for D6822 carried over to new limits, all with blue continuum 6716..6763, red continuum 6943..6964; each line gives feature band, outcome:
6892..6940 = 0.6 Angstrom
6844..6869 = 0.1 Angstrom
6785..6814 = 0.5 Angstrom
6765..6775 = -0.1 Angstrom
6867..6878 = -0.1 Angstrom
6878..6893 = -0.3 Angstrom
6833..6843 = 0.0 Angstrom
